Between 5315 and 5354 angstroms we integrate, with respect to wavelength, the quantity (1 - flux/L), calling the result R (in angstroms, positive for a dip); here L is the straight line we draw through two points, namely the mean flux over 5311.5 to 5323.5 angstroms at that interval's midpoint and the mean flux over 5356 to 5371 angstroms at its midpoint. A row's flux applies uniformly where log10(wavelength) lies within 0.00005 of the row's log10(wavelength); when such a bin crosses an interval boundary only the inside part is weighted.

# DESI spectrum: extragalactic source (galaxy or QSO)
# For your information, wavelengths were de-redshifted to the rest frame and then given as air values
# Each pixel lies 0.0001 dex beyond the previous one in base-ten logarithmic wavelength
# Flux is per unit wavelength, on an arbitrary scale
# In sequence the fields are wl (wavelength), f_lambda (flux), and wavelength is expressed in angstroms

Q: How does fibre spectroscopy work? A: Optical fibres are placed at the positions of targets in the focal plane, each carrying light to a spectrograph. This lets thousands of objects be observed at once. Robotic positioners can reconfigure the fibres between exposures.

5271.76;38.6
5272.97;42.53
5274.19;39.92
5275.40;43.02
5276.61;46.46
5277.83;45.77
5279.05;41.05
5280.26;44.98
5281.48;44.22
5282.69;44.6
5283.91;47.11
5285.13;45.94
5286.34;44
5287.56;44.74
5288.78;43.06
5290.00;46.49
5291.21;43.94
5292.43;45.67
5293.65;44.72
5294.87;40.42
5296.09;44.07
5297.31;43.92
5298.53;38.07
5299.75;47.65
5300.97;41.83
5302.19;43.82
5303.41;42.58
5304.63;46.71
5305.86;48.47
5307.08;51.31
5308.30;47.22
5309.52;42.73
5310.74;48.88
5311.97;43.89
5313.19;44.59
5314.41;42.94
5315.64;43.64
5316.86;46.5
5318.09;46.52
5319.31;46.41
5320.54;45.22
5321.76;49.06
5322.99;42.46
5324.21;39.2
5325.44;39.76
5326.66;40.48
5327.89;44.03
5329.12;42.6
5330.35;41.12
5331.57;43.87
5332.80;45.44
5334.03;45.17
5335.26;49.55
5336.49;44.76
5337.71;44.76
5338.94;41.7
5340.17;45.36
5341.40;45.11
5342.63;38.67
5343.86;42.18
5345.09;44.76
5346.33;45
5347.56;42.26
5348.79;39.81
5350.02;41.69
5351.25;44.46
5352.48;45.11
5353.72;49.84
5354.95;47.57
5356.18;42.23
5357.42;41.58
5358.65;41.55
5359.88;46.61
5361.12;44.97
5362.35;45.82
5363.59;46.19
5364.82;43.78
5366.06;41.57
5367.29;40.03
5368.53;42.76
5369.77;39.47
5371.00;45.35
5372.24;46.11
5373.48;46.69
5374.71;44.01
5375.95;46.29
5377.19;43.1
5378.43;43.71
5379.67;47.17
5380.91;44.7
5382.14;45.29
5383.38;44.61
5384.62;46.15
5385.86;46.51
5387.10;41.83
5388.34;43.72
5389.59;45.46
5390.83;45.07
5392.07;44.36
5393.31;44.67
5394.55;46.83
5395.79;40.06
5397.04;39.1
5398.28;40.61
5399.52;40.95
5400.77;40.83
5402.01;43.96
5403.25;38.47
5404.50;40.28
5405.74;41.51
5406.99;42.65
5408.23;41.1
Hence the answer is 0.5 angstroms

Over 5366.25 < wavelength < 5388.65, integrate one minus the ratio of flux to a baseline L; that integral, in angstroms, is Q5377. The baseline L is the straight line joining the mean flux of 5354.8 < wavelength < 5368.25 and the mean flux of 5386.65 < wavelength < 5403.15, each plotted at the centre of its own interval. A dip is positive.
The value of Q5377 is -0.5 angstroms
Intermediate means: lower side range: 43.7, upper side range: 42.8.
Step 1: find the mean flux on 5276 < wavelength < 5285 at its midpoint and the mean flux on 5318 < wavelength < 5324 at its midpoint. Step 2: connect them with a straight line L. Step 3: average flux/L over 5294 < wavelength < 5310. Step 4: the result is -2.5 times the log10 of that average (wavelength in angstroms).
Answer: 0.02 mag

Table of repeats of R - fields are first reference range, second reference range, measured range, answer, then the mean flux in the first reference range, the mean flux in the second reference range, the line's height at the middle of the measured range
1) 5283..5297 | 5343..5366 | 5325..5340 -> 0.2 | 44.5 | 44.1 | 44.2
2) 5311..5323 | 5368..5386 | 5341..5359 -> 0.6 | 45.3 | 44.8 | 45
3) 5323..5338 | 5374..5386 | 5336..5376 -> 0.4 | 43.4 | 45.1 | 44.3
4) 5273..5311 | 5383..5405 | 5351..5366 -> -0.5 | 44.6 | 43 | 43.5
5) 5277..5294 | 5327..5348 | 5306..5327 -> -0.3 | 44.8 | 43.9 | 44.2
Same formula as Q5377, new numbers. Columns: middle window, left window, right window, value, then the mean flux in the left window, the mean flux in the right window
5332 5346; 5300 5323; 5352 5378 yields 0.2 angstroms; 45.6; 44.3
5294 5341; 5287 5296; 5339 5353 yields -0.8 angstroms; 44.1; 43.1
